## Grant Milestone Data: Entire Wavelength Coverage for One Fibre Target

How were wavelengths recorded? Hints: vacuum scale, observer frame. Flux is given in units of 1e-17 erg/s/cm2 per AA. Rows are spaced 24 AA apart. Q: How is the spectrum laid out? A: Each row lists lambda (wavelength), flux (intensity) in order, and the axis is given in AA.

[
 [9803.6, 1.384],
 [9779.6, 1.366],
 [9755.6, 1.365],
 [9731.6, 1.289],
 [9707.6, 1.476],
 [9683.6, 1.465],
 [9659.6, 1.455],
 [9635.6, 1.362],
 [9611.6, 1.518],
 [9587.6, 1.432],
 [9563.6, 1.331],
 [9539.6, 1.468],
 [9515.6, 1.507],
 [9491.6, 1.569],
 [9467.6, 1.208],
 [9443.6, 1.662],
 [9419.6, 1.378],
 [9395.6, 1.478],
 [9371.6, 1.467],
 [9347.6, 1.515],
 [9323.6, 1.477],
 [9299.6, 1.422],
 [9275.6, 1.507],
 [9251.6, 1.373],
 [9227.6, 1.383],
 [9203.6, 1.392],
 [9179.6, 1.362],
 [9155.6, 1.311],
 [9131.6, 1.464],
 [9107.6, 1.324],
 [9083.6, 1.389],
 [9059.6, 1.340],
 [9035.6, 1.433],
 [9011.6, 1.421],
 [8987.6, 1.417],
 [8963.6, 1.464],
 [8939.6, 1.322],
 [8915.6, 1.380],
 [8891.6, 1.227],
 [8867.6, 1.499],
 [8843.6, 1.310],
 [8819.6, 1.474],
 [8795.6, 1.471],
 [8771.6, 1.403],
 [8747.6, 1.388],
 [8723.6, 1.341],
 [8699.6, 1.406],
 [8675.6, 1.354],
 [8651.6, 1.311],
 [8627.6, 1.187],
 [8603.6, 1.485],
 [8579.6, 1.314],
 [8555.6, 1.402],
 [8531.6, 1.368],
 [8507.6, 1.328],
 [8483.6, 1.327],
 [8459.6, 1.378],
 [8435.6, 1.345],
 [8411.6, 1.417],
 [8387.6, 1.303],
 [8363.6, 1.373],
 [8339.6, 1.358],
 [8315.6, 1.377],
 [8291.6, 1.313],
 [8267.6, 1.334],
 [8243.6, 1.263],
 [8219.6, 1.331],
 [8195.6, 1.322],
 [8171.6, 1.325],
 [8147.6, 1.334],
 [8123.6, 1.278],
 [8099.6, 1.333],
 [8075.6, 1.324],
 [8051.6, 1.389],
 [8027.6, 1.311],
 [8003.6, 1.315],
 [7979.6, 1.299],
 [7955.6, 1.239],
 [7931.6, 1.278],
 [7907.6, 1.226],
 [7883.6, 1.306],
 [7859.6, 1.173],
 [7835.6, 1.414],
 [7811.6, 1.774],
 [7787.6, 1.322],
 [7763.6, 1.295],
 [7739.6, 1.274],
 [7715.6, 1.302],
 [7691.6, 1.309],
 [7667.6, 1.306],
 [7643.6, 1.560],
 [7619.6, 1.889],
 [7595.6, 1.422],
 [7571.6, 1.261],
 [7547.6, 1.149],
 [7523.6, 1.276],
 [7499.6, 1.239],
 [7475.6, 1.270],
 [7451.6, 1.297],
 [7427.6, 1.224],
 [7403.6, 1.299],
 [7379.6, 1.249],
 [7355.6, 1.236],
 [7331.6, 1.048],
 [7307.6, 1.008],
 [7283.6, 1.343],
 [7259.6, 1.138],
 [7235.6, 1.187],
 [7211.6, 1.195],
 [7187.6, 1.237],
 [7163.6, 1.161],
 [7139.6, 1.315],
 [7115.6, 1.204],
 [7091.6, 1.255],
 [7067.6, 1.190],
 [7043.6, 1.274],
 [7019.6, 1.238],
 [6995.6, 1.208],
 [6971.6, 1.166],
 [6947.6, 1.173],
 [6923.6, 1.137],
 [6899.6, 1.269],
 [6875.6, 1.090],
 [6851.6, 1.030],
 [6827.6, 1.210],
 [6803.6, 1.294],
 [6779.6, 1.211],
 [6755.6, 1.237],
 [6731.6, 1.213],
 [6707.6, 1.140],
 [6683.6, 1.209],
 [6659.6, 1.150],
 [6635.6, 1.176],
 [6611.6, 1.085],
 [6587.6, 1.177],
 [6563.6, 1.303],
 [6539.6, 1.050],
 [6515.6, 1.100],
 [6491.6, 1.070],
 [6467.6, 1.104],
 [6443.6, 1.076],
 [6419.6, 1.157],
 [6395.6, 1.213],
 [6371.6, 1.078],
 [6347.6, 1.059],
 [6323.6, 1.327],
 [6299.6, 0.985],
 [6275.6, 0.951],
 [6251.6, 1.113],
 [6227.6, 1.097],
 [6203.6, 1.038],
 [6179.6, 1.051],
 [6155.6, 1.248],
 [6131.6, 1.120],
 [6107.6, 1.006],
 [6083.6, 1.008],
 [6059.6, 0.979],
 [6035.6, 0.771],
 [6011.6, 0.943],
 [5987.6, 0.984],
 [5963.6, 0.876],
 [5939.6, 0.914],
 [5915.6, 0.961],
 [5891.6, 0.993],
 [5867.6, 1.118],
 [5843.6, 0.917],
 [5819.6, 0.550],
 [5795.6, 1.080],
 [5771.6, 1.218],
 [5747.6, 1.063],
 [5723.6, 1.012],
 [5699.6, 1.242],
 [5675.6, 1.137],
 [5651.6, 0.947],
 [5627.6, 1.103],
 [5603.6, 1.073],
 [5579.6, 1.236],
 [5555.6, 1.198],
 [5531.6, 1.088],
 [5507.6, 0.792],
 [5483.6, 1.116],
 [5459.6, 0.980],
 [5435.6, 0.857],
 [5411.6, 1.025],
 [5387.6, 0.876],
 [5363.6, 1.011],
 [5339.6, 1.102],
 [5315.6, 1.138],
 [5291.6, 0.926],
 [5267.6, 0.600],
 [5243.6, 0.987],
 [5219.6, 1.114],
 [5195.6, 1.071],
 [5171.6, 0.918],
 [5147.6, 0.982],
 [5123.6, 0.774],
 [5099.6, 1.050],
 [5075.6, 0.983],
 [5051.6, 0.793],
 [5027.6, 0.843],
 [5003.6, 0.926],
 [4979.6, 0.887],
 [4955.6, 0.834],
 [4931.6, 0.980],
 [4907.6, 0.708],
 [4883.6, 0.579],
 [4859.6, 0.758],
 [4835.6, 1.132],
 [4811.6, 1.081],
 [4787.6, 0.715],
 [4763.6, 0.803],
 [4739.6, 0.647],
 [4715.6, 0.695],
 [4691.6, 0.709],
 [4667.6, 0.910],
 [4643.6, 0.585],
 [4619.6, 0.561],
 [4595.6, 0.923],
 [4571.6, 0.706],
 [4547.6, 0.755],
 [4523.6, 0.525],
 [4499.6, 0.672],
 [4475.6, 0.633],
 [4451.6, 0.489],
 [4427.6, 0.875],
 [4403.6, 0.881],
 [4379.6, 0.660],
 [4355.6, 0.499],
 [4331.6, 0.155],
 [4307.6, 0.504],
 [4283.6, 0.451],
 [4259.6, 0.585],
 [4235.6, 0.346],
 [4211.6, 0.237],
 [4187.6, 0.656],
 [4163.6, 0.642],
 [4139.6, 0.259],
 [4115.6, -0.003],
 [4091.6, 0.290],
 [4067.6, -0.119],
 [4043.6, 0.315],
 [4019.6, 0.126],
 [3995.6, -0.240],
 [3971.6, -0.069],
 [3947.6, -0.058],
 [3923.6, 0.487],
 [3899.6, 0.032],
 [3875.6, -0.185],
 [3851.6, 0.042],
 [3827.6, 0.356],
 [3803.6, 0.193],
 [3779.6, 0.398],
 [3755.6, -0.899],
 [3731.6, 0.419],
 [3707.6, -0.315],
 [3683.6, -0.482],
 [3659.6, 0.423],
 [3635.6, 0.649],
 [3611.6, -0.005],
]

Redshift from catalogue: 0.162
